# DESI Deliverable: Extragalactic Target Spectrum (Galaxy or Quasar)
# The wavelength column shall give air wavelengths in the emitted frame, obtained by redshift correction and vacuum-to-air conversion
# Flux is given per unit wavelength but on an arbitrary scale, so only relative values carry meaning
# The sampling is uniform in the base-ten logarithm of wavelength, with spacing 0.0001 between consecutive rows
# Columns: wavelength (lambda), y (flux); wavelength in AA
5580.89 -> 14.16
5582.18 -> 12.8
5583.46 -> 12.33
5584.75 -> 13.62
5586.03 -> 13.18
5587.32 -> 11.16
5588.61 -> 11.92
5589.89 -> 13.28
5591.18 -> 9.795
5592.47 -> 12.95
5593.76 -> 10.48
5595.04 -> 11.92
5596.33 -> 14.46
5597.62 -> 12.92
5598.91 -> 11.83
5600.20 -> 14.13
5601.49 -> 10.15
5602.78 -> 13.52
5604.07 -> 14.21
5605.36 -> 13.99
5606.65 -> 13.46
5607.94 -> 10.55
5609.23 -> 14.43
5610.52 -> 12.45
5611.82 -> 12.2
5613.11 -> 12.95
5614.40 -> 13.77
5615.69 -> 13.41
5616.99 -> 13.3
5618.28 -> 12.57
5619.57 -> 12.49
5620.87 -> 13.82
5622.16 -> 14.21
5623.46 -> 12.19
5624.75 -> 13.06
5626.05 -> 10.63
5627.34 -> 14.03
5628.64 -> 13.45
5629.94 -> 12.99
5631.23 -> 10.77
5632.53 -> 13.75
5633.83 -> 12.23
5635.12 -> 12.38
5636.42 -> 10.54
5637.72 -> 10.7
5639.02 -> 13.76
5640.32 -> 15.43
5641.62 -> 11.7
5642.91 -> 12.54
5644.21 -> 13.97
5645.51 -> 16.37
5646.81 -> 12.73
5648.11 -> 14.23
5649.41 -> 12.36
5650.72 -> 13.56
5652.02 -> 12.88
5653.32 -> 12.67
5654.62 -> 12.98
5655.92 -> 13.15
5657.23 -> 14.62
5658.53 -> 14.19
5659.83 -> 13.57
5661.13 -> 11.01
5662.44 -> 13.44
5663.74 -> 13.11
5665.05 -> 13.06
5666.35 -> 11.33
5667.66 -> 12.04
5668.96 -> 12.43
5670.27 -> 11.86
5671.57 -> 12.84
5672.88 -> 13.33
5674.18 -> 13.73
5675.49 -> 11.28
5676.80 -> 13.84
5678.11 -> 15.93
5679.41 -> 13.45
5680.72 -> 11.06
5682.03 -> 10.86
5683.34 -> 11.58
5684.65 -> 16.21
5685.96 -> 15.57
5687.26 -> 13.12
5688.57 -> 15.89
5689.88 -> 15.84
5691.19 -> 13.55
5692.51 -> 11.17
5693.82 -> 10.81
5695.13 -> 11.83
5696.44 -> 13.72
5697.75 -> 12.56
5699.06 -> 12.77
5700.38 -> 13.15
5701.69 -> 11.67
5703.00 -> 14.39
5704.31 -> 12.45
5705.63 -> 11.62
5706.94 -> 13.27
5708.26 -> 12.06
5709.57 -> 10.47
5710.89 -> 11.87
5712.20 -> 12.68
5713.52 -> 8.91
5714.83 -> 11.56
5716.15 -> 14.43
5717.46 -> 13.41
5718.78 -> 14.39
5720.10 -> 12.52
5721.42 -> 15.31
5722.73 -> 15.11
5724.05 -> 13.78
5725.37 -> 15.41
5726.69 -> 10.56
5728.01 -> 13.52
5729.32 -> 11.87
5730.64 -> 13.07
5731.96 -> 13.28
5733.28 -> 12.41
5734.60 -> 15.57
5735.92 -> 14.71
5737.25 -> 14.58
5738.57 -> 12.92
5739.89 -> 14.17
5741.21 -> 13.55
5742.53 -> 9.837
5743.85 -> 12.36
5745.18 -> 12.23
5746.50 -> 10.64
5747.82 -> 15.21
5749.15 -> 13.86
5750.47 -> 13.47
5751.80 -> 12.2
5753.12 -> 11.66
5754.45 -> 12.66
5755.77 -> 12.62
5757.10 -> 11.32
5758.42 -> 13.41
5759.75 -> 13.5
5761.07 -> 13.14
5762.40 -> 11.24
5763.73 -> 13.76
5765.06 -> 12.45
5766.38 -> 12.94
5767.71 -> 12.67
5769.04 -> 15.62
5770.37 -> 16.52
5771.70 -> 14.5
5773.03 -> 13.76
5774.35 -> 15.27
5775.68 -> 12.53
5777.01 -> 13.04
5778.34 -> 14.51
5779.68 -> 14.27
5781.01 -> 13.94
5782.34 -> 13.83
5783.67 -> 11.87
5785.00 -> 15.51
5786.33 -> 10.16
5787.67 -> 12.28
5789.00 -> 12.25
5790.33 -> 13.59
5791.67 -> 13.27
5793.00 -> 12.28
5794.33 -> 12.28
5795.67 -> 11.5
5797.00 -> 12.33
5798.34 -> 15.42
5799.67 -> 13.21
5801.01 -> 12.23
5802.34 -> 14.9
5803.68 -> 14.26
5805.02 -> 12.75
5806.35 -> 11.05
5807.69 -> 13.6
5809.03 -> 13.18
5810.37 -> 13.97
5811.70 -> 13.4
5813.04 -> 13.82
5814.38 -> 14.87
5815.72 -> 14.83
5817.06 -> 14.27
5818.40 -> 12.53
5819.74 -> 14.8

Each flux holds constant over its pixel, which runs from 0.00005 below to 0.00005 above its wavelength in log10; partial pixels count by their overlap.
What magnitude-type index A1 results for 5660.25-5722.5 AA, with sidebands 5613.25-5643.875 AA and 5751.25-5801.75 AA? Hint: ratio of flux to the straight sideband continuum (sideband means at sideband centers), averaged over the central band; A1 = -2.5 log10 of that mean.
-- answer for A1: 0.01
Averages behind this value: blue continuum 12.8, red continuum 13.2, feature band 12.9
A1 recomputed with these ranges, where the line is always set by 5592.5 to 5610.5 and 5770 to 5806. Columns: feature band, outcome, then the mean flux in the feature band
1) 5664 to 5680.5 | 0.01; 12.9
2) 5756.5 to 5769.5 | 0.03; 13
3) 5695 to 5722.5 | 0.04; 12.7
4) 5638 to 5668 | -0.02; 13.2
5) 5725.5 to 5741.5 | -0.02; 13.4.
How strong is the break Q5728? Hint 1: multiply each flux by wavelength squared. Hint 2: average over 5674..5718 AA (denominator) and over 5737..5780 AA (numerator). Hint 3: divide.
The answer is 1.05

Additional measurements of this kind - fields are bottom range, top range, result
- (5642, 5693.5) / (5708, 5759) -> 1.00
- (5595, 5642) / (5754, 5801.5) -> 1.09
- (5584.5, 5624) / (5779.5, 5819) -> 1.11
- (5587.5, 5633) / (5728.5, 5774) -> 1.09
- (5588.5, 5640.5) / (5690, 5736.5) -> 1.05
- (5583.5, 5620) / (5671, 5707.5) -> 1.07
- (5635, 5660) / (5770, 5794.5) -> 1.07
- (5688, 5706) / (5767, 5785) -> 1.12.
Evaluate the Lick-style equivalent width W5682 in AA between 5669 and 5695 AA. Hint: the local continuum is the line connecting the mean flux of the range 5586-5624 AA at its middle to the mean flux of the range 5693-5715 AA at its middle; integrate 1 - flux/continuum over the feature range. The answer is -2.0 AA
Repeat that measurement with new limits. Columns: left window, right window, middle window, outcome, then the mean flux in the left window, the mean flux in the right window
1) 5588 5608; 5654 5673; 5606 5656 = -0.97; 12.5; 12.8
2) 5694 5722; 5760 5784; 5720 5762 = 0.01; 12.6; 13.7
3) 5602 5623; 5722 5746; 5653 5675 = 0.53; 13.2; 13.3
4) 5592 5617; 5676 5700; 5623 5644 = 0.74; 12.8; 13.3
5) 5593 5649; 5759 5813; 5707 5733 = 0.59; 12.9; 13.3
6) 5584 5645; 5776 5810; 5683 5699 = -0.77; 12.7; 13.1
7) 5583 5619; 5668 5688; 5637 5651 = -0.48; 12.7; 13.1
